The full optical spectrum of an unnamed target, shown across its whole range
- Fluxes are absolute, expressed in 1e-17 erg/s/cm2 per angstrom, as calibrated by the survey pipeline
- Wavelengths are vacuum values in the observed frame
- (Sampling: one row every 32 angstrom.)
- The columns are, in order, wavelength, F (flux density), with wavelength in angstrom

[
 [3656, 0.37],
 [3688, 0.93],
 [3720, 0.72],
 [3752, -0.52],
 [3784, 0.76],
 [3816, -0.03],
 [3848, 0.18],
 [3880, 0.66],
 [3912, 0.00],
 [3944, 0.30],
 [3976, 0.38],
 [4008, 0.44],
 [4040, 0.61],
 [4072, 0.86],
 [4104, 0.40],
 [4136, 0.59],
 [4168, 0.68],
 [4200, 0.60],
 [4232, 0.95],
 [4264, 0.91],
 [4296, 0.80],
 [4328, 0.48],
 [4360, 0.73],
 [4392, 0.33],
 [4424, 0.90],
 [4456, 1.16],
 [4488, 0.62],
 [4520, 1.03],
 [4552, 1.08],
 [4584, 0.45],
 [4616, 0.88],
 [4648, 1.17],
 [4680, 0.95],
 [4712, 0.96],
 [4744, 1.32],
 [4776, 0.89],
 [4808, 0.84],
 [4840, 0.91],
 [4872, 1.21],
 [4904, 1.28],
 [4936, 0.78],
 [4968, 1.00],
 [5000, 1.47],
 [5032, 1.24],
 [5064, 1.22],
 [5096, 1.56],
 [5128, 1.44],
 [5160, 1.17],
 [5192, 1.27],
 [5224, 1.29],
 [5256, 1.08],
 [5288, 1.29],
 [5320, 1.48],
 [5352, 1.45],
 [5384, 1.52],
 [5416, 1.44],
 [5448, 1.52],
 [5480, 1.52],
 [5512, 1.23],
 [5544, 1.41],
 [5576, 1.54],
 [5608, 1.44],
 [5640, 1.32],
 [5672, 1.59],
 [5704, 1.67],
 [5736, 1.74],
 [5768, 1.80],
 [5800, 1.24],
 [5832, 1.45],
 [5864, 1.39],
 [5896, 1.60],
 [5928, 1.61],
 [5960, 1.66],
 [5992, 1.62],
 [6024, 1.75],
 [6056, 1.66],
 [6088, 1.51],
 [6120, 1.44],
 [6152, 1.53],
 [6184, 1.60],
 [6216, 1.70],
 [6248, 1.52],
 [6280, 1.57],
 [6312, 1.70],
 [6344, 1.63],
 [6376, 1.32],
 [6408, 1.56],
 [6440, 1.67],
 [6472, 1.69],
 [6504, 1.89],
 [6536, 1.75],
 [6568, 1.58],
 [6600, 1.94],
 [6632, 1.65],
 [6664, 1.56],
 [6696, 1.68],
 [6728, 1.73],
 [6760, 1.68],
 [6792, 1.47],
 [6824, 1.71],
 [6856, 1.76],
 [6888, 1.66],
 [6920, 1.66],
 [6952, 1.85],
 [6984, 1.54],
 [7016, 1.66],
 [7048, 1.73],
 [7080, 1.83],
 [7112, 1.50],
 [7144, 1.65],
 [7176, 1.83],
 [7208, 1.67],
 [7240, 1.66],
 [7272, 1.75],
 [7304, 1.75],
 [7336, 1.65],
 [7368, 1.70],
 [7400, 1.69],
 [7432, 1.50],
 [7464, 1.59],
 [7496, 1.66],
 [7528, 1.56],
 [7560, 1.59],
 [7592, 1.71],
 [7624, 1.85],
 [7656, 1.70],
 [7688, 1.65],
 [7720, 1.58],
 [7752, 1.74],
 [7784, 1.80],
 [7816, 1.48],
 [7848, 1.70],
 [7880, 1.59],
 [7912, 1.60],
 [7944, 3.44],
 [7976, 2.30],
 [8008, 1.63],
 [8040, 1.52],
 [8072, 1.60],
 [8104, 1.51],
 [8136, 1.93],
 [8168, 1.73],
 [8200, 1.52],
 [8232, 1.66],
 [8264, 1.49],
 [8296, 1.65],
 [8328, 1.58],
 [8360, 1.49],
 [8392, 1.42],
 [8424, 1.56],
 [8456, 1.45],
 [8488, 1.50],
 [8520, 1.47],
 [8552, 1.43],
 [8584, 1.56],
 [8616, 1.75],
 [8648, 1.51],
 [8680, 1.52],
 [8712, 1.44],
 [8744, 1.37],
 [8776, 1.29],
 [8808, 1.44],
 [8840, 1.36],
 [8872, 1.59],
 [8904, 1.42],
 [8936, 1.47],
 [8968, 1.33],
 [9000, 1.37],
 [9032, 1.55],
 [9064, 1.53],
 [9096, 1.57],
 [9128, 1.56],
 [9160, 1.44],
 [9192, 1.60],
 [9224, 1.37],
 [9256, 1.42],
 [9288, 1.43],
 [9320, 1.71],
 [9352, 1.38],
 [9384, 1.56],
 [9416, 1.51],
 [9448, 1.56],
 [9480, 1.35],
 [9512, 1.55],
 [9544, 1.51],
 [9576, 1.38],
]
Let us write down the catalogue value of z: 0.21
